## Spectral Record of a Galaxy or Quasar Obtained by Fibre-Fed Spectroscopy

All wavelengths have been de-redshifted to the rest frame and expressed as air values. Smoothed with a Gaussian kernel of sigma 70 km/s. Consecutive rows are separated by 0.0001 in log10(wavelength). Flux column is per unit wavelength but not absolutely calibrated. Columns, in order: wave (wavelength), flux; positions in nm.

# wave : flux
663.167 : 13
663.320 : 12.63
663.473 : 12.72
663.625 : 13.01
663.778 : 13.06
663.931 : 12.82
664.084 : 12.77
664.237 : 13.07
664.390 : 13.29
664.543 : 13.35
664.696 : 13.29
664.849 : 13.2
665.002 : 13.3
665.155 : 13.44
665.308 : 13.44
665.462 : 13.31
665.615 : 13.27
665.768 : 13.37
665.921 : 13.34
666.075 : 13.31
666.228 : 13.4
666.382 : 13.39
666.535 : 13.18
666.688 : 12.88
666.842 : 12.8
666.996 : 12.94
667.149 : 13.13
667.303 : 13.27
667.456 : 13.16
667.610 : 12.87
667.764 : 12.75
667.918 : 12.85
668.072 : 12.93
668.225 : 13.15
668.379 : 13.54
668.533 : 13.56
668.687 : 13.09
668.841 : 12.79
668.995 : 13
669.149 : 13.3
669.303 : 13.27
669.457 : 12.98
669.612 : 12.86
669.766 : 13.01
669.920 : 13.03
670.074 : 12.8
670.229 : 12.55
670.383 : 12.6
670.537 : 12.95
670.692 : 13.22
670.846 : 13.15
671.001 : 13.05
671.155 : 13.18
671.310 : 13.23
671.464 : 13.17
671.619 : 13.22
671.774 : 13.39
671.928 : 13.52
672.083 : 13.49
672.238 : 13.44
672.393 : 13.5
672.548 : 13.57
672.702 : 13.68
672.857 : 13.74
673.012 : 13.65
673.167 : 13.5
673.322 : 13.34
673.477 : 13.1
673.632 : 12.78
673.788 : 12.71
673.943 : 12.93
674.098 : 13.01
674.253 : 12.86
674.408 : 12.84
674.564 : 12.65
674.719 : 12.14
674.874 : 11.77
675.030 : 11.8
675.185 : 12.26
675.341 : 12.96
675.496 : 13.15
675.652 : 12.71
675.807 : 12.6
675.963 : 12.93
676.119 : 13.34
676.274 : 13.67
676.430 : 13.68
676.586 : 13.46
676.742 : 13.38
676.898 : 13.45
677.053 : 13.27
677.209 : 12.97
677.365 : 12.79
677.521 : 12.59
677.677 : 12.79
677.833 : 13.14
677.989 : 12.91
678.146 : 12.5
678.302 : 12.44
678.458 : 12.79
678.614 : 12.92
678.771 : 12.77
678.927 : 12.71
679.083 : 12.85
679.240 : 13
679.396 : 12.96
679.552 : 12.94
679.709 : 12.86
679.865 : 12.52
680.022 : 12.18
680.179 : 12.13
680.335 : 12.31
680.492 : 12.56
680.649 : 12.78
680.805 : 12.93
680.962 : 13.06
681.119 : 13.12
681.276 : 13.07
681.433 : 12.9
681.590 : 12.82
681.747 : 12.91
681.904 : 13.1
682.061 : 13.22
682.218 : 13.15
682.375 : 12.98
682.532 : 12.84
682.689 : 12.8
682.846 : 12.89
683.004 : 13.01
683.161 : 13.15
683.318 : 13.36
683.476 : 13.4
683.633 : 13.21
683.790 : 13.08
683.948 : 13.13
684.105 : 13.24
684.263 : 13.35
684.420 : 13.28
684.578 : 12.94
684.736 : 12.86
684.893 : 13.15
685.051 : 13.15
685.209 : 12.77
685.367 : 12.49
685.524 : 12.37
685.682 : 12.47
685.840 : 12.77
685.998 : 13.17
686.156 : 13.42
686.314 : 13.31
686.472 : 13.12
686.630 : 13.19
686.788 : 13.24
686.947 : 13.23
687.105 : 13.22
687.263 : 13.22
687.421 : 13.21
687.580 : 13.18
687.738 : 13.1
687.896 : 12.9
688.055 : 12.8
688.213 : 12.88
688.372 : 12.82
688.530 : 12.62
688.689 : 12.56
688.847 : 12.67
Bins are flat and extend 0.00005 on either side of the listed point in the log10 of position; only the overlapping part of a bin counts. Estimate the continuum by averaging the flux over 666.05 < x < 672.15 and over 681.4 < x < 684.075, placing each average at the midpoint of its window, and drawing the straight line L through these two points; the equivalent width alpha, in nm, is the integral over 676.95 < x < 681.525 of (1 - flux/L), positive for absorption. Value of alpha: 0.10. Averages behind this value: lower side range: 13.1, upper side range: 13.1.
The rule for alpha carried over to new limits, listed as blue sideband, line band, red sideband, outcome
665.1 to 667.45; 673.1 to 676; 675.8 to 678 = 0.10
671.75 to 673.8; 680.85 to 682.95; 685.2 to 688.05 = 0.03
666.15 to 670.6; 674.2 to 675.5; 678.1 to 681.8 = 0.04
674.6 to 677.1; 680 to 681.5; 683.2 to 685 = 0.04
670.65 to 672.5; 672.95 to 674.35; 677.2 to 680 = 0.01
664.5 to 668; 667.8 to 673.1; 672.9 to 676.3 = -0.07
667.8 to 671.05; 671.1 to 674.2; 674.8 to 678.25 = -0.08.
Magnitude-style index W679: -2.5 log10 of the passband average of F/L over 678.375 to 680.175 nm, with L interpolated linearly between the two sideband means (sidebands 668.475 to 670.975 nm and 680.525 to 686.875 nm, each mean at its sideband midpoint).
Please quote 0.02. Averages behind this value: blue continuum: 13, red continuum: 13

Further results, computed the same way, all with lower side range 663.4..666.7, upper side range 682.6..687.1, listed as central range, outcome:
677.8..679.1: 0.03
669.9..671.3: 0.02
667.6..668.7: 0.01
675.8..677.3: -0.02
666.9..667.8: 0.01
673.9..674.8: 0.03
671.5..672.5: -0.02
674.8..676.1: 0.05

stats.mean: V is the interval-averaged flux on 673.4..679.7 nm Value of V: 12.9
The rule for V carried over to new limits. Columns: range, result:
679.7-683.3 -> 12.8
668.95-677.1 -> 13.1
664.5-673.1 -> 13.2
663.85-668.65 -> 13.2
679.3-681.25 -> 12.7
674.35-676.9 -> 12.8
